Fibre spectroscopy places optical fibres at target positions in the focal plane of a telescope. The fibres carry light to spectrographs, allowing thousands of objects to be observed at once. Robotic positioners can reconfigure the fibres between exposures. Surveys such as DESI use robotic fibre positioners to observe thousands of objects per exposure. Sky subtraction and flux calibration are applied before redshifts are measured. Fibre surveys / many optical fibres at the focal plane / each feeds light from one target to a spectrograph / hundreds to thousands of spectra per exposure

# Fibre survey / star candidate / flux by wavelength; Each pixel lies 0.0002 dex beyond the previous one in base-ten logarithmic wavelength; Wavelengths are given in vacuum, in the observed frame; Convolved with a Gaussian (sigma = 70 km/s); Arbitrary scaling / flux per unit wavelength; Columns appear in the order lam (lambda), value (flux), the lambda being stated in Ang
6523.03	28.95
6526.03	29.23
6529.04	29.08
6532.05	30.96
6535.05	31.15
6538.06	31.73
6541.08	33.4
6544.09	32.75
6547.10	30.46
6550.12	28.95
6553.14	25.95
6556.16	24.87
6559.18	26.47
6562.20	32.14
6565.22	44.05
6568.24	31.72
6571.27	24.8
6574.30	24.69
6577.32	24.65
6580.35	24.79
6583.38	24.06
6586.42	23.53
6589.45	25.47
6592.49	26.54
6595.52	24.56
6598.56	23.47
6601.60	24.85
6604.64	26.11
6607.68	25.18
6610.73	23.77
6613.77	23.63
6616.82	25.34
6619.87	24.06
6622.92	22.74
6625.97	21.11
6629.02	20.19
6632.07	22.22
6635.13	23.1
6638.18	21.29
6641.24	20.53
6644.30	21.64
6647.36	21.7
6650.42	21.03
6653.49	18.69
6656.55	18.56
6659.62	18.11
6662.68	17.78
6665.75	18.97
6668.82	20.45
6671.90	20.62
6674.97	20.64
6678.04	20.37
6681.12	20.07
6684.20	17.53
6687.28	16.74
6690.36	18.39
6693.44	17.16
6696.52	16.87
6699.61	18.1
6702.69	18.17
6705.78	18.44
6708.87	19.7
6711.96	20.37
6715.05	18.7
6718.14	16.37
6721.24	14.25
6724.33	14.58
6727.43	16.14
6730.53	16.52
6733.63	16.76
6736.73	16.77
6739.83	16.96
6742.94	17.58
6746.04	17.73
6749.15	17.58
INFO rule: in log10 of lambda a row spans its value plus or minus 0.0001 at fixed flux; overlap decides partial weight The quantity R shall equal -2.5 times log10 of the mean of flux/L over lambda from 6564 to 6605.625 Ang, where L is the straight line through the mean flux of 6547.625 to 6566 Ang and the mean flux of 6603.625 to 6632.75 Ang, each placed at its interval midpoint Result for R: 0.018 mag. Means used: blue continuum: 29.9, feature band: 26.5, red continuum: 23.4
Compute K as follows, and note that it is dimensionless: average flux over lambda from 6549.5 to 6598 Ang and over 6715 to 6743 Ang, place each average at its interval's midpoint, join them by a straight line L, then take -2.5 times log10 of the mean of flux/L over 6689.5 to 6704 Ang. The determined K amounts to 0.05 mag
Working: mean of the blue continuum 27.2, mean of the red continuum 16.3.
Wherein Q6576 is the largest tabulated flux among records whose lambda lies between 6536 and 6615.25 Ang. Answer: 44.05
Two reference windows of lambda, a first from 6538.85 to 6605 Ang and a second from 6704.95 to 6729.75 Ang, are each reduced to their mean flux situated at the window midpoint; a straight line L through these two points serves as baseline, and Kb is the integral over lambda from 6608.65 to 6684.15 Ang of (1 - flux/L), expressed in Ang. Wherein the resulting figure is 4.37 Ang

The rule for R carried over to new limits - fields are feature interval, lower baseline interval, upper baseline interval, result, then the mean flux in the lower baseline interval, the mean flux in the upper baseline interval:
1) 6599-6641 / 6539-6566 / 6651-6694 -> 0.037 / 30.7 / 18.9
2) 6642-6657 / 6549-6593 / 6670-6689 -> 0.059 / 27.5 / 19.3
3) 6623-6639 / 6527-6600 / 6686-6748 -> 0.086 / 28.3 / 17.3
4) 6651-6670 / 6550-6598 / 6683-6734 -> 0.110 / 27.2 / 17.4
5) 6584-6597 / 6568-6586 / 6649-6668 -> -0.035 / 25.2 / 18.9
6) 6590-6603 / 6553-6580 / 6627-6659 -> 0.033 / 28.8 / 20.8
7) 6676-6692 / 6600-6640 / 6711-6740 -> 0.036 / 23.3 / 16.7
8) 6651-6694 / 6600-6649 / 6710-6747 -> 0.067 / 23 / 16.9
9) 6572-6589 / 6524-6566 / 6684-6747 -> 0.140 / 30.5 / 17.3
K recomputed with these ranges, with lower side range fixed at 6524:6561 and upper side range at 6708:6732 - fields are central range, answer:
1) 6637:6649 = 0.06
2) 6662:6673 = 0.06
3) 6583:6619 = 0.03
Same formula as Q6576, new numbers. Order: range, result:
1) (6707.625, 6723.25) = 20.37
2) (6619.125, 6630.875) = 24.06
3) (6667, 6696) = 20.64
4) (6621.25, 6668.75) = 23.1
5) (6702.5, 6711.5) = 19.7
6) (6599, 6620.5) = 26.11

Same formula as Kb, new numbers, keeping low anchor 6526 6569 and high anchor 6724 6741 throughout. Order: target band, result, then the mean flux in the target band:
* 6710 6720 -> -0.34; 18.4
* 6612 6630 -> 1.59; 22.9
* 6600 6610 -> 0.44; 25.2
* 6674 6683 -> 0.17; 20.2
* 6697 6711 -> 0.05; 18.5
